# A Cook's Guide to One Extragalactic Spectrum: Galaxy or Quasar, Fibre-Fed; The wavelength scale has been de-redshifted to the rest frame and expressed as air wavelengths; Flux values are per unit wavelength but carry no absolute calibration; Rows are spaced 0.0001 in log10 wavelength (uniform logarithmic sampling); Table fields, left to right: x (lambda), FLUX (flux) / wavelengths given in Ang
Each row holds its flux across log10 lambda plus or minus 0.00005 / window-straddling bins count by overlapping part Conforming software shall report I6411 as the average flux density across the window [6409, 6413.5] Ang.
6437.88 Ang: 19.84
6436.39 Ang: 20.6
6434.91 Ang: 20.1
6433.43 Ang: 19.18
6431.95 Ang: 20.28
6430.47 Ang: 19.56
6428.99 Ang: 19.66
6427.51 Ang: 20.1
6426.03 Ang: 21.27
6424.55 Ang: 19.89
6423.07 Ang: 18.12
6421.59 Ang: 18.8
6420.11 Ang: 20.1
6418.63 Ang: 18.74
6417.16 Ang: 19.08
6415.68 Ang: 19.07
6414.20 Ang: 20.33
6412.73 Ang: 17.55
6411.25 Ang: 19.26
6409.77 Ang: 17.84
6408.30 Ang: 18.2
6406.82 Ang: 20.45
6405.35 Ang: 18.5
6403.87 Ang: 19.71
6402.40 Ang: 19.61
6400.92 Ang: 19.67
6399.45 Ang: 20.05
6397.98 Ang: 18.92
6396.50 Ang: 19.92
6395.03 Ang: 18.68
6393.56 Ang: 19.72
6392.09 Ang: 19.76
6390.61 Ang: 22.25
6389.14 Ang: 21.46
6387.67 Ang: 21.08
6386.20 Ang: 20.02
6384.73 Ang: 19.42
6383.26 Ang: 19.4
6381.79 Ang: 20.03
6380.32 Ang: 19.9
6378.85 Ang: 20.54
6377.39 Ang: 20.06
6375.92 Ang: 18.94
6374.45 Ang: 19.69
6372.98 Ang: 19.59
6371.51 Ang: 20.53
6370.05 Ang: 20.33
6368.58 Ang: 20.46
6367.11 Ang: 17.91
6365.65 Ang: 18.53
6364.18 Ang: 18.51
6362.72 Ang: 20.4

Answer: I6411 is 18.3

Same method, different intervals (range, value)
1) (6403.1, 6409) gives 19.2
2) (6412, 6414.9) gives 19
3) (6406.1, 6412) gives 18.9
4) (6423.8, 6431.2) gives 20.1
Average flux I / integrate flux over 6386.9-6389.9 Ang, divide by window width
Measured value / 21.3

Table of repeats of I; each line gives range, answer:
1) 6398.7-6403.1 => 19.8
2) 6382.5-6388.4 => 20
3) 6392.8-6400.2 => 19.5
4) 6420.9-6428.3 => 19.6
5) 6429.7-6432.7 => 19.9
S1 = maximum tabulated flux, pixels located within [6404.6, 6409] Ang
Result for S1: 20.45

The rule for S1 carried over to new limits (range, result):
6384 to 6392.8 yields 22.25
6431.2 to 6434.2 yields 20.28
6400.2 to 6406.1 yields 19.71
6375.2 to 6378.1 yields 20.06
